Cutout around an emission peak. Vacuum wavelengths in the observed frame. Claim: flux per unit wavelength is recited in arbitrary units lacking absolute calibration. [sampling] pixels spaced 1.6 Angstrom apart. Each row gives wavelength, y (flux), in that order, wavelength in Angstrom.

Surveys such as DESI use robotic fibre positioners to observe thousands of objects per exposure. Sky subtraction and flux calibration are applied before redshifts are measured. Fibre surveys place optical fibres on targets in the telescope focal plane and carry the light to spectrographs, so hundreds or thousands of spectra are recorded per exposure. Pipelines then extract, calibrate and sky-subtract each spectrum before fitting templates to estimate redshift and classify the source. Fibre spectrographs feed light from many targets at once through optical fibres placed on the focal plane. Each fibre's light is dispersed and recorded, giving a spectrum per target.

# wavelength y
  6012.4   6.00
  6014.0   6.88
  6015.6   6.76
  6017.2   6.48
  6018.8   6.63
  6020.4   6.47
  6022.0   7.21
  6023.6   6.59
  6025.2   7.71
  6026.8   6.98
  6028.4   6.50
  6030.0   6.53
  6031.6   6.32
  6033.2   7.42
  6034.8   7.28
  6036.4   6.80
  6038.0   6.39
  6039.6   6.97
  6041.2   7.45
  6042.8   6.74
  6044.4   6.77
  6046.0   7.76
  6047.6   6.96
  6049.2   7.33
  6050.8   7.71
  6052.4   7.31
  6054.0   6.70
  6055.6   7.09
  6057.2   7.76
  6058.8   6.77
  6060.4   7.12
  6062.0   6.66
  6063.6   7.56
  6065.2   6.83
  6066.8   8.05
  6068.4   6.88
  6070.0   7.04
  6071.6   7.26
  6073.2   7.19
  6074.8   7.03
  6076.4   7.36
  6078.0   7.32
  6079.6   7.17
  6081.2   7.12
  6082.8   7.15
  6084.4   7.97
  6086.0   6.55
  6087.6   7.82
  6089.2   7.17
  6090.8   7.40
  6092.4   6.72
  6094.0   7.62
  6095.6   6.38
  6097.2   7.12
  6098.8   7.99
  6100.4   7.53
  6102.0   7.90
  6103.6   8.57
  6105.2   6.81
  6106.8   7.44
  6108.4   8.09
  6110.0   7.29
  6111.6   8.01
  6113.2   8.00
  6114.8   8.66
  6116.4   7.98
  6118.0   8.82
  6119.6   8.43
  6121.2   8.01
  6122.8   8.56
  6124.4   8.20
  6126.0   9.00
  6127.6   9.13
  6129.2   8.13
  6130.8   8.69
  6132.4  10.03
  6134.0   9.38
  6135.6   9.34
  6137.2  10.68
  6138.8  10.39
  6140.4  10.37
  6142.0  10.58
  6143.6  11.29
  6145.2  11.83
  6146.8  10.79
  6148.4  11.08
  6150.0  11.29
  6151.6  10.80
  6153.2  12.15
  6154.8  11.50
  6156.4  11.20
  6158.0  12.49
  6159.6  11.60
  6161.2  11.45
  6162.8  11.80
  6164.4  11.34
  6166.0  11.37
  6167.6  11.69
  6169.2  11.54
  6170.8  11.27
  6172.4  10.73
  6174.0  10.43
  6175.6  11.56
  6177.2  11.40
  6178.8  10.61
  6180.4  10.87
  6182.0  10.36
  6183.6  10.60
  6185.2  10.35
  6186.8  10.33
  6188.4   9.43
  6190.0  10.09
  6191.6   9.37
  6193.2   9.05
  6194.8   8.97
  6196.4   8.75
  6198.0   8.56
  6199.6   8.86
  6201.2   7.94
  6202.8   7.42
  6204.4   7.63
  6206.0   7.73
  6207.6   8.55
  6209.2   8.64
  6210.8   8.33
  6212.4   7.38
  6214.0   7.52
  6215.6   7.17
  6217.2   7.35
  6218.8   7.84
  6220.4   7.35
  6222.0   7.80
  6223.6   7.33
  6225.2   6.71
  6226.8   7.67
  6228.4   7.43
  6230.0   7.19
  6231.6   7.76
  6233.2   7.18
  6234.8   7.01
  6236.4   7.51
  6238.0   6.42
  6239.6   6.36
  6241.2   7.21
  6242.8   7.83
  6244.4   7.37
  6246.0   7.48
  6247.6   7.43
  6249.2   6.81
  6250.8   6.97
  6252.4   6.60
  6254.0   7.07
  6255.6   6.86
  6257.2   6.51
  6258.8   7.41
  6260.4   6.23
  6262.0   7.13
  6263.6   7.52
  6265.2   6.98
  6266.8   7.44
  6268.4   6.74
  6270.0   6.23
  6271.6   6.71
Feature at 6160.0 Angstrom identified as Mg II 2798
